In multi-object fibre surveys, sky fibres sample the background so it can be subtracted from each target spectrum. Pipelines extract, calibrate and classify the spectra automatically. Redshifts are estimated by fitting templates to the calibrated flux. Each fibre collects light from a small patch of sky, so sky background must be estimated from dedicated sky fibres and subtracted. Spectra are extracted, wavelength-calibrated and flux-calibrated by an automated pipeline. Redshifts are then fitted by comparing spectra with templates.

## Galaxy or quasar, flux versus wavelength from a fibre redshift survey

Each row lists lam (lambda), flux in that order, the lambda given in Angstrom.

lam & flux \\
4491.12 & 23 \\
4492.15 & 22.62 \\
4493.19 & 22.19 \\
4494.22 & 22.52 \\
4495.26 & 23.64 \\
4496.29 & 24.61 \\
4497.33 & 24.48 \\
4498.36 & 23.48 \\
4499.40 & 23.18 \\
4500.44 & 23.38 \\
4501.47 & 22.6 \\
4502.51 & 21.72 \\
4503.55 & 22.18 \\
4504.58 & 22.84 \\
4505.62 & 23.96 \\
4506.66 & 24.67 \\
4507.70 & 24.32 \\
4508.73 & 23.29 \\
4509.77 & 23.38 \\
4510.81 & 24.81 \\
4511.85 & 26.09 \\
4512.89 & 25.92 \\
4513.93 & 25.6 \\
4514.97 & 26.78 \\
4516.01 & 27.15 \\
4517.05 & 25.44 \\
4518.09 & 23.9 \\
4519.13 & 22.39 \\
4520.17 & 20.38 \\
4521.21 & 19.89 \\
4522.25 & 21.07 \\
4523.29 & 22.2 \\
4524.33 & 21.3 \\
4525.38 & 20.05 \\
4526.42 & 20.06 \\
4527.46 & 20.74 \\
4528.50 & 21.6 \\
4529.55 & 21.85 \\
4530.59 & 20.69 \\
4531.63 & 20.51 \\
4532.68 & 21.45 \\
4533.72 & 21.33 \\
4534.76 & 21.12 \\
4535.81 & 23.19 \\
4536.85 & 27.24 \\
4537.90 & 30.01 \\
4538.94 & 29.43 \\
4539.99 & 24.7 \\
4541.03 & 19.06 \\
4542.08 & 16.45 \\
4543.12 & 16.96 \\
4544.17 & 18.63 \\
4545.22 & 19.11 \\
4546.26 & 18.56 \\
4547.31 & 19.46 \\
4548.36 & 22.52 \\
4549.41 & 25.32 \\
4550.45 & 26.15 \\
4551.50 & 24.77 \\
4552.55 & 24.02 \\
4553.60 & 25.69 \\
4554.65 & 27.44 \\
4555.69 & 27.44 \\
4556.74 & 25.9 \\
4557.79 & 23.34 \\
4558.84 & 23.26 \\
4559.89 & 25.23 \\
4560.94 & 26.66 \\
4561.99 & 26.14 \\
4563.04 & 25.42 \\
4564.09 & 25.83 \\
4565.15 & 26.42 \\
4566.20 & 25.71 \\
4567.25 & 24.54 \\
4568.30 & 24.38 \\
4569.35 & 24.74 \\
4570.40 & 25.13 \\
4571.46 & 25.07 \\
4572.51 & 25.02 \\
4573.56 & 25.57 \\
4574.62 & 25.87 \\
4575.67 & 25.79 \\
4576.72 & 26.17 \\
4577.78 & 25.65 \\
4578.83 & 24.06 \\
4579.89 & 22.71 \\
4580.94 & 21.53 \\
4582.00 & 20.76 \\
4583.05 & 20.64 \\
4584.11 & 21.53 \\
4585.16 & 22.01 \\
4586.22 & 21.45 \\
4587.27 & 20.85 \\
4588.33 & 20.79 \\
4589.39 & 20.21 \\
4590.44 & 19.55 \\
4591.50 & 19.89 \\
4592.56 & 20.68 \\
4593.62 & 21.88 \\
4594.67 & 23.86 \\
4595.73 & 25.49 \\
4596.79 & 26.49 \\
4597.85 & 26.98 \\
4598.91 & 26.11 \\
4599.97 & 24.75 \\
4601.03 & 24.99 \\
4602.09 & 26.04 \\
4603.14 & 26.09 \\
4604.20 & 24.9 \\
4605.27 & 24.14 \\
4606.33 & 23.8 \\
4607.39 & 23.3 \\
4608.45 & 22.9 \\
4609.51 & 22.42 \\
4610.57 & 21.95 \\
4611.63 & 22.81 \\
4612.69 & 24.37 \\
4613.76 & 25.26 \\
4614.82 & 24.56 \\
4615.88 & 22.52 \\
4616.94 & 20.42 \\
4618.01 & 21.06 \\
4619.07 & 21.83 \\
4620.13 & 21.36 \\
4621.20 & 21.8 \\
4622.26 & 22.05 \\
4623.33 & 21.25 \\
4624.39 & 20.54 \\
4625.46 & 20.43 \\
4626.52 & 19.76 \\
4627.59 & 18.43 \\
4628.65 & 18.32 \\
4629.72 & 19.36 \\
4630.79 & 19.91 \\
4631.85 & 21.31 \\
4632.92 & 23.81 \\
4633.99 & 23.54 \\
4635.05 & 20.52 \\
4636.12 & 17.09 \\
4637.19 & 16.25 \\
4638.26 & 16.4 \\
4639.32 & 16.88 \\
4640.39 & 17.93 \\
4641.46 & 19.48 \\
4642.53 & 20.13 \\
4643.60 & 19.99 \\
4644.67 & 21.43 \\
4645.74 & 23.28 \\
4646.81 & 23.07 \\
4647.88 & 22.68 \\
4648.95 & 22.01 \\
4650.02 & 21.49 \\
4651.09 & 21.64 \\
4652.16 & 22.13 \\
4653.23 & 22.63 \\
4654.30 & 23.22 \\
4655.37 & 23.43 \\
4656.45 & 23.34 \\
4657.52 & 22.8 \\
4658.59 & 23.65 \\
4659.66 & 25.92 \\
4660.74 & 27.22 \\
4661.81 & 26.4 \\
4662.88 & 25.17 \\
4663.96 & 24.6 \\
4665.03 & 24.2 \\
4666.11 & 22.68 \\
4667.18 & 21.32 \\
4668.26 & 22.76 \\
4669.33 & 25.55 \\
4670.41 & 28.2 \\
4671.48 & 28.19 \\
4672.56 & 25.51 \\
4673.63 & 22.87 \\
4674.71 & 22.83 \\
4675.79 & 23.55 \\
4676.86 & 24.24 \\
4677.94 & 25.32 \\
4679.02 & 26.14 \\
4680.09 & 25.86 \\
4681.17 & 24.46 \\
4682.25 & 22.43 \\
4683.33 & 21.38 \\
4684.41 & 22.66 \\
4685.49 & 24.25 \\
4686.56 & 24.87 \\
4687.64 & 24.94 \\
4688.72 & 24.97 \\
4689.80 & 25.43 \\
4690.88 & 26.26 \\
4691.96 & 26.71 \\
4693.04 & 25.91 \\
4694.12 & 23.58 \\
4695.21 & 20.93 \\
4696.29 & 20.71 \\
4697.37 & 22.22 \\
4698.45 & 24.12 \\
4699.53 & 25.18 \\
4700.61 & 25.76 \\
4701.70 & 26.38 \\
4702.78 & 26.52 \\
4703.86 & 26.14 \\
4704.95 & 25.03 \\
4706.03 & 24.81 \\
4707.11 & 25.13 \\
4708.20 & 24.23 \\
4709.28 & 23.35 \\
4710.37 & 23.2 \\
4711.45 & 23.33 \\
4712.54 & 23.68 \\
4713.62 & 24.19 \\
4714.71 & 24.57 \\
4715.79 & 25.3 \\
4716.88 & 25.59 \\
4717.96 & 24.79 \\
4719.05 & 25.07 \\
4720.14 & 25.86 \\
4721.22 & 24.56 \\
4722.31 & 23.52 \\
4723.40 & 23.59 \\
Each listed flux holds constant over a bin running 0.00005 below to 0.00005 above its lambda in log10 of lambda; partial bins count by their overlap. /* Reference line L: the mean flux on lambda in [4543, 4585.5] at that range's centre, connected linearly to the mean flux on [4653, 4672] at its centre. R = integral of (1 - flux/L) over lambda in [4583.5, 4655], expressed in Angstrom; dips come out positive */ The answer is 7.1 Angstrom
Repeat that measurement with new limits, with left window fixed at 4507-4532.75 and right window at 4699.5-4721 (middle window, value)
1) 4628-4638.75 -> 2.0 Angstrom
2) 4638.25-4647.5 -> 1.6 Angstrom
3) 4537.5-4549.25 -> 0.9 Angstrom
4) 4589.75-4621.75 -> 0.5 Angstrom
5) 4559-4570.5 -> -1.0 Angstrom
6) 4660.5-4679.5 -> -0.2 Angstrom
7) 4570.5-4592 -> 0.6 Angstrom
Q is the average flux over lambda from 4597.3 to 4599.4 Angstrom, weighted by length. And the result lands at 26.5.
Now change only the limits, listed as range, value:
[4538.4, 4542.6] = 22.5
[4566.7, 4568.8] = 24.5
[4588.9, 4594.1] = 20.4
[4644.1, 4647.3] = 22.6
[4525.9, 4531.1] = 21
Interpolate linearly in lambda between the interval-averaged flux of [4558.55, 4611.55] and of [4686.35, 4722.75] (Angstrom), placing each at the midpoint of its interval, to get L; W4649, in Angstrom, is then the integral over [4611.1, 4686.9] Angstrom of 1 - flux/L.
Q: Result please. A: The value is 5.7 Angstrom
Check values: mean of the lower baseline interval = 23.9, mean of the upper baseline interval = 24.6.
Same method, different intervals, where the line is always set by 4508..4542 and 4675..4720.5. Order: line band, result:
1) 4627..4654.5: 4.09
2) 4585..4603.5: 0.35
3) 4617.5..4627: 1.10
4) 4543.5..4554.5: 0.37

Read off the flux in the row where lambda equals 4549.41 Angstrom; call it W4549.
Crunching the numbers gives 25.32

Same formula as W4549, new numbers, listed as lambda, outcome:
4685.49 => 24.25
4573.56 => 25.57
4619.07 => 21.83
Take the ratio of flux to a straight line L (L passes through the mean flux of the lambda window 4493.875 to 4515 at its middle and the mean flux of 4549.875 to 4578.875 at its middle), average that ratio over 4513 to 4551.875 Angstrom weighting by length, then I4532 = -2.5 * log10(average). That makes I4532 0.10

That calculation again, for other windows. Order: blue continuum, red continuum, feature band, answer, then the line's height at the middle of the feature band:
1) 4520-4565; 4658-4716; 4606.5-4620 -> 0.04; 23.7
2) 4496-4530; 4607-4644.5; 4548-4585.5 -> -0.12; 22.1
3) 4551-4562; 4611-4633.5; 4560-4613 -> -0.01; 23.6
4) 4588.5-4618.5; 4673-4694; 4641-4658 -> 0.09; 24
